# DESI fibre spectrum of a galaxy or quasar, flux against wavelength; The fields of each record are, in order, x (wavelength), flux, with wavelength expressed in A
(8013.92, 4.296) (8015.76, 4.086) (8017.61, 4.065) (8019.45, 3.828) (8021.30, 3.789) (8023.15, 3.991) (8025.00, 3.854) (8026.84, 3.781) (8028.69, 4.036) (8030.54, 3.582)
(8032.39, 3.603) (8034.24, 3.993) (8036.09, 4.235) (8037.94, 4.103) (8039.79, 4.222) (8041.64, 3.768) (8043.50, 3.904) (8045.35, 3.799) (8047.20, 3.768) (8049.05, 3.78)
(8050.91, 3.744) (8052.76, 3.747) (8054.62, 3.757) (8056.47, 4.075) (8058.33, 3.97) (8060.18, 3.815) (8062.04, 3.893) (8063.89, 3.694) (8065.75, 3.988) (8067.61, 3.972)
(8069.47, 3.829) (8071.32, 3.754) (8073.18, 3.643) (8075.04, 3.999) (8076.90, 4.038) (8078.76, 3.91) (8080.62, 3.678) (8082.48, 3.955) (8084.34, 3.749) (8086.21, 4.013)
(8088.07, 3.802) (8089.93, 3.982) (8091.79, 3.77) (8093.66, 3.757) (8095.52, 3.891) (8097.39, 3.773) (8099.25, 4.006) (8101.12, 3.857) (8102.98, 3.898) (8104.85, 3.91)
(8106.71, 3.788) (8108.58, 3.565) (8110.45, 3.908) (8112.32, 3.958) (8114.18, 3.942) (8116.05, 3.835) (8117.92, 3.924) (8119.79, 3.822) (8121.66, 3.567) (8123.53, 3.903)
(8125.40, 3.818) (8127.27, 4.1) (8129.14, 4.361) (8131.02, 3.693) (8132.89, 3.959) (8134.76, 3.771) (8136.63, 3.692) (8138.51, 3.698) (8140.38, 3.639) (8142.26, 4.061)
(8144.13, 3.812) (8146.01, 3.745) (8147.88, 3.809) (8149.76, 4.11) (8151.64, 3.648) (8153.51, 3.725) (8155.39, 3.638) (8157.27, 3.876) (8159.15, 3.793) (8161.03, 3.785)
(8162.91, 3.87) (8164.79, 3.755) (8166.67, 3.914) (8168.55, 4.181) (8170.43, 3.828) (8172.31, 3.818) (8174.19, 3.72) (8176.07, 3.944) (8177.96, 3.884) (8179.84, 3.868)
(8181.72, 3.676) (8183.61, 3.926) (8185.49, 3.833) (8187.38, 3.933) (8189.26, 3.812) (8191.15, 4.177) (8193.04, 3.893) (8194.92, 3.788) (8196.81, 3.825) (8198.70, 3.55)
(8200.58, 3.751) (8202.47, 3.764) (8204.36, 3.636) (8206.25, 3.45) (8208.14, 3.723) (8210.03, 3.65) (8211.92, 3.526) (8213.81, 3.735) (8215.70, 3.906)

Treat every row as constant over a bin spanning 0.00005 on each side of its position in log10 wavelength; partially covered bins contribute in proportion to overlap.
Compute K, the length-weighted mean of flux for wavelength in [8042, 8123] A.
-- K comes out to 3.85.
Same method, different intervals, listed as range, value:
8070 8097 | 3.85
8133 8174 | 3.82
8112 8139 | 3.87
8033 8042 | 4.07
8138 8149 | 3.8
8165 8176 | 3.89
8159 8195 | 3.87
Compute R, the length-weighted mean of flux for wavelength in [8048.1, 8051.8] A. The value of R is 3.76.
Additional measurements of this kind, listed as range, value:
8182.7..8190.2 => 3.88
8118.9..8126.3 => 3.78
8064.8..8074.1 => 3.84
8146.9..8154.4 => 3.83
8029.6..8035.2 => 3.73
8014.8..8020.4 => 4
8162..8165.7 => 3.81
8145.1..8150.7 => 3.89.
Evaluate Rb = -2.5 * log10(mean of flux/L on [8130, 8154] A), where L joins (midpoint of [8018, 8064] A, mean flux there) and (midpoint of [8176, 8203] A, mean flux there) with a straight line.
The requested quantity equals 0.014 mag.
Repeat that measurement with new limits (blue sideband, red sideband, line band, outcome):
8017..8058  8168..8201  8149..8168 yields 0.012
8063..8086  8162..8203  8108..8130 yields -0.012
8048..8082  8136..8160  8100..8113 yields -0.006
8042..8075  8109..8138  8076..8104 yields -0.005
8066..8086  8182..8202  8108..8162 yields 0.005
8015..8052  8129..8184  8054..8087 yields 0.000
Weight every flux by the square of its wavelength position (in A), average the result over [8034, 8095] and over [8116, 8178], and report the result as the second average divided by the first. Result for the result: 1.01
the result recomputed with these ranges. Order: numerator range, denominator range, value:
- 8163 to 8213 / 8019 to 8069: 1.02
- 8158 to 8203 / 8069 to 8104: 1.02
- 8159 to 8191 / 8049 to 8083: 1.03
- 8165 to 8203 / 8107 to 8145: 1.02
